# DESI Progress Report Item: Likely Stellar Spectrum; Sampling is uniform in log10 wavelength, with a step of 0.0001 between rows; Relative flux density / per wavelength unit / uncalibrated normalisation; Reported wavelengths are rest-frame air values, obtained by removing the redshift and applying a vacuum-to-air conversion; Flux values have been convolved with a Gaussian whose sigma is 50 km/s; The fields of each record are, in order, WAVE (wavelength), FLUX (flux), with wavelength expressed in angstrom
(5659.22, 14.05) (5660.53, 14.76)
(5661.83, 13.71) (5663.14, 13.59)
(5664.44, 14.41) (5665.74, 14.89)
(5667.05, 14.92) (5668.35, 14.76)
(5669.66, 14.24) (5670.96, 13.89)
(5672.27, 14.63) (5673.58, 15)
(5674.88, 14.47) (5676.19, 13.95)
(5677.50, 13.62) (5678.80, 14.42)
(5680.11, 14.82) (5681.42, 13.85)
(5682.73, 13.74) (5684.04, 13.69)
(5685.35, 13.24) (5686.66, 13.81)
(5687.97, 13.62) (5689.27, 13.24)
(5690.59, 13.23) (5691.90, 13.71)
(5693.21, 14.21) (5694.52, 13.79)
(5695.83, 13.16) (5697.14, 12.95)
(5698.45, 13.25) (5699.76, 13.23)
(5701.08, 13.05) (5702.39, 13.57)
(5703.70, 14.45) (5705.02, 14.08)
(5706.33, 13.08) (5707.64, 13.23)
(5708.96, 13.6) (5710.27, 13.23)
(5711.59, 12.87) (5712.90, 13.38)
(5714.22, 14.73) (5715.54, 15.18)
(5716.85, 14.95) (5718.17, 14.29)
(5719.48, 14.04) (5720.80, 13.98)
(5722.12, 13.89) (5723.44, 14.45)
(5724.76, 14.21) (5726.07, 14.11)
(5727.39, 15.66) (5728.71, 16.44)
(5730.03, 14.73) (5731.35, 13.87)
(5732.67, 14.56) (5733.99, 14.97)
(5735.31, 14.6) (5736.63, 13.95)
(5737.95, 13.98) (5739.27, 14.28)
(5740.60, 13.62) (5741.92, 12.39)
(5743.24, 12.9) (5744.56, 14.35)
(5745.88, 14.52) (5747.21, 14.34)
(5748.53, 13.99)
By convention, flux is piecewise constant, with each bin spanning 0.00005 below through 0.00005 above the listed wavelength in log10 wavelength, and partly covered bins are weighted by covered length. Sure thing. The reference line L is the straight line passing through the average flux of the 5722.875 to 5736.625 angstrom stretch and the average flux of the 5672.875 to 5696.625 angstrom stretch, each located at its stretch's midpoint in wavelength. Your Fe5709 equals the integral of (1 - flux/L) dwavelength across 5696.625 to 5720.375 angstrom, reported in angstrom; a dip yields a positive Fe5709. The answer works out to 1.0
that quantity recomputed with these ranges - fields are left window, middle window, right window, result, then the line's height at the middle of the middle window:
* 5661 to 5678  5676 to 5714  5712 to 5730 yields 2.2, 14.4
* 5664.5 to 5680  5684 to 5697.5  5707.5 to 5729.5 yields 0.8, 14.4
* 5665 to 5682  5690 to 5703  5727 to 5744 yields 0.9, 14.4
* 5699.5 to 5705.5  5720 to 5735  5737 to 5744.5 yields -1.1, 13.6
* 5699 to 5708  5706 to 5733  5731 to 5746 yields -0.9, 13.7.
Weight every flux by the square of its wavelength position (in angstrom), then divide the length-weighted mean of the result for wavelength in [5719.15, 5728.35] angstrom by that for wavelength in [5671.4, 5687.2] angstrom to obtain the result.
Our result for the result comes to 1.04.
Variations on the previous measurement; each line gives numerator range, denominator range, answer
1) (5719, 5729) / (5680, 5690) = 1.08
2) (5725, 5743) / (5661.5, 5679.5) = 1.02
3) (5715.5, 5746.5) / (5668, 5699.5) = 1.05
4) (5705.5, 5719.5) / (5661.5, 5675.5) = 0.98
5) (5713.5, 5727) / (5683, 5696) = 1.07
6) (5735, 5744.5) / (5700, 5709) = 1.02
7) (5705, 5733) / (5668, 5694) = 1.03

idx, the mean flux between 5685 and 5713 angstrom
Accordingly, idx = 13.5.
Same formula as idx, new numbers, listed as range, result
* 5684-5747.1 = 13.9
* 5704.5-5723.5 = 13.9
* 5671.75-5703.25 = 13.8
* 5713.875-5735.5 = 14.6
